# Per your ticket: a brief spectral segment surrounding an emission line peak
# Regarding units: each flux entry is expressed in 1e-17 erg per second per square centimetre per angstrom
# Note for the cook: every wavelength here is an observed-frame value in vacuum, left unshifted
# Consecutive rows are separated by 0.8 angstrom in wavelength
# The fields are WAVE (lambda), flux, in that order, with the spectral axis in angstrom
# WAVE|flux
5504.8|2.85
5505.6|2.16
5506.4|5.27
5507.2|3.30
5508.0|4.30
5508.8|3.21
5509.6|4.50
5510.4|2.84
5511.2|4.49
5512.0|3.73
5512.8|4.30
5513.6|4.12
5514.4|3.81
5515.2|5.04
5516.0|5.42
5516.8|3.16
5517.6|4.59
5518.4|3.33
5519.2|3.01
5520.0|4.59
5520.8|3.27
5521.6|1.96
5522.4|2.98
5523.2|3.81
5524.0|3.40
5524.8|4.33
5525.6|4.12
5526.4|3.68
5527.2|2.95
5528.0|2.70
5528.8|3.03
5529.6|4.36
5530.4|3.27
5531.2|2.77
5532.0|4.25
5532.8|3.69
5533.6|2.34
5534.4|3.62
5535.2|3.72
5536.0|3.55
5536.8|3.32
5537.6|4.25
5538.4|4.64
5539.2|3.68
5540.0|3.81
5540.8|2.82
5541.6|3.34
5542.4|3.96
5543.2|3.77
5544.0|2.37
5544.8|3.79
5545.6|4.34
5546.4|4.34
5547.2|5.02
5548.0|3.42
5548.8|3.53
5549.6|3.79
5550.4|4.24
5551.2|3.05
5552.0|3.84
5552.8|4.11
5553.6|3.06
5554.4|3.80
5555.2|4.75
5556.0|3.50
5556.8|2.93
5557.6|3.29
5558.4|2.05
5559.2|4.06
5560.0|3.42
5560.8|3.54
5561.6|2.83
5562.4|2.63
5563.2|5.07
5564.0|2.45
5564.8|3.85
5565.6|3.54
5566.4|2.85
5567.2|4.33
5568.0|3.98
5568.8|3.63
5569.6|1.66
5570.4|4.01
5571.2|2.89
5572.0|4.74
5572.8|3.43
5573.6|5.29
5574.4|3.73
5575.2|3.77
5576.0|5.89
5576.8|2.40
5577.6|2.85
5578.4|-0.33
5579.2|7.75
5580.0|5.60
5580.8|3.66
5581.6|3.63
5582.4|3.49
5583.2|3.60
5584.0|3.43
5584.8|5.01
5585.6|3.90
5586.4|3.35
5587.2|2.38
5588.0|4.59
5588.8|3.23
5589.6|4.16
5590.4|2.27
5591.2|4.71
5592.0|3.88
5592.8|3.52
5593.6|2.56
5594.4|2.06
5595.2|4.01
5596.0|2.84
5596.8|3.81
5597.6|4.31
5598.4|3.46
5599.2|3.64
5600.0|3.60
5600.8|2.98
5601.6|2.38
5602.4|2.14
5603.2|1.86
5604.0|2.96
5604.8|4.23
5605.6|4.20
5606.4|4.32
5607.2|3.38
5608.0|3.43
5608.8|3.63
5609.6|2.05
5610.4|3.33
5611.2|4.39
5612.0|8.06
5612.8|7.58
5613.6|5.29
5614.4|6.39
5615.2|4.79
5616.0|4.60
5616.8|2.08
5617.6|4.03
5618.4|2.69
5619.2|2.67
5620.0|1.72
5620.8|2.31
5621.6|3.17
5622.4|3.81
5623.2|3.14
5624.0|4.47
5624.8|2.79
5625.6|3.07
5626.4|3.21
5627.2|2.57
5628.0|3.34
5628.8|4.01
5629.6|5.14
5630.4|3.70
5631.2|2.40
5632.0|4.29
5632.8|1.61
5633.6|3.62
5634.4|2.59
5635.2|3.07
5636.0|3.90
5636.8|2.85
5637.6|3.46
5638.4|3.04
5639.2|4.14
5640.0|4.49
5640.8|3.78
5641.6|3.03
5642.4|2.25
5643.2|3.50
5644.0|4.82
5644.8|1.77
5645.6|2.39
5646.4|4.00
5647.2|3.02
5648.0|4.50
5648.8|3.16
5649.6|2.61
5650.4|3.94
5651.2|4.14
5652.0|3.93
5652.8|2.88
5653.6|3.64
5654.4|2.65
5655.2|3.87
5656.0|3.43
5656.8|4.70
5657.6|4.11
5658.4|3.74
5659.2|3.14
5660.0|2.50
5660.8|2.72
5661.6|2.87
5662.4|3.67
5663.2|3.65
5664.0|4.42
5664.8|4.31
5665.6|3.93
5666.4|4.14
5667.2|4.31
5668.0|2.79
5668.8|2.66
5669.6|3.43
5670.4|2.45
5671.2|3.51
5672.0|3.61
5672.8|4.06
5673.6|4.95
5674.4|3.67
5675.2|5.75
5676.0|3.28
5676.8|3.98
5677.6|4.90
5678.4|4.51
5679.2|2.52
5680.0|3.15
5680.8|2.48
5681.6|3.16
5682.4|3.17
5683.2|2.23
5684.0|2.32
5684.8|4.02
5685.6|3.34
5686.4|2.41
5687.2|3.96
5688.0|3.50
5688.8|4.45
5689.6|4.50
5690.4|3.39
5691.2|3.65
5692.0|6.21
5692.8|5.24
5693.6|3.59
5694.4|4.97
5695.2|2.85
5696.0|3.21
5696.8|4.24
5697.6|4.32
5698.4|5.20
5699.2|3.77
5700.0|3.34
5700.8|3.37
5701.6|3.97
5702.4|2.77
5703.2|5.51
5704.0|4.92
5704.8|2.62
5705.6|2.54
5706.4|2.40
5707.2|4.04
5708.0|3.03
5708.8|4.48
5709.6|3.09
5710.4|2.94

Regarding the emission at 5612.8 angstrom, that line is Hbeta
